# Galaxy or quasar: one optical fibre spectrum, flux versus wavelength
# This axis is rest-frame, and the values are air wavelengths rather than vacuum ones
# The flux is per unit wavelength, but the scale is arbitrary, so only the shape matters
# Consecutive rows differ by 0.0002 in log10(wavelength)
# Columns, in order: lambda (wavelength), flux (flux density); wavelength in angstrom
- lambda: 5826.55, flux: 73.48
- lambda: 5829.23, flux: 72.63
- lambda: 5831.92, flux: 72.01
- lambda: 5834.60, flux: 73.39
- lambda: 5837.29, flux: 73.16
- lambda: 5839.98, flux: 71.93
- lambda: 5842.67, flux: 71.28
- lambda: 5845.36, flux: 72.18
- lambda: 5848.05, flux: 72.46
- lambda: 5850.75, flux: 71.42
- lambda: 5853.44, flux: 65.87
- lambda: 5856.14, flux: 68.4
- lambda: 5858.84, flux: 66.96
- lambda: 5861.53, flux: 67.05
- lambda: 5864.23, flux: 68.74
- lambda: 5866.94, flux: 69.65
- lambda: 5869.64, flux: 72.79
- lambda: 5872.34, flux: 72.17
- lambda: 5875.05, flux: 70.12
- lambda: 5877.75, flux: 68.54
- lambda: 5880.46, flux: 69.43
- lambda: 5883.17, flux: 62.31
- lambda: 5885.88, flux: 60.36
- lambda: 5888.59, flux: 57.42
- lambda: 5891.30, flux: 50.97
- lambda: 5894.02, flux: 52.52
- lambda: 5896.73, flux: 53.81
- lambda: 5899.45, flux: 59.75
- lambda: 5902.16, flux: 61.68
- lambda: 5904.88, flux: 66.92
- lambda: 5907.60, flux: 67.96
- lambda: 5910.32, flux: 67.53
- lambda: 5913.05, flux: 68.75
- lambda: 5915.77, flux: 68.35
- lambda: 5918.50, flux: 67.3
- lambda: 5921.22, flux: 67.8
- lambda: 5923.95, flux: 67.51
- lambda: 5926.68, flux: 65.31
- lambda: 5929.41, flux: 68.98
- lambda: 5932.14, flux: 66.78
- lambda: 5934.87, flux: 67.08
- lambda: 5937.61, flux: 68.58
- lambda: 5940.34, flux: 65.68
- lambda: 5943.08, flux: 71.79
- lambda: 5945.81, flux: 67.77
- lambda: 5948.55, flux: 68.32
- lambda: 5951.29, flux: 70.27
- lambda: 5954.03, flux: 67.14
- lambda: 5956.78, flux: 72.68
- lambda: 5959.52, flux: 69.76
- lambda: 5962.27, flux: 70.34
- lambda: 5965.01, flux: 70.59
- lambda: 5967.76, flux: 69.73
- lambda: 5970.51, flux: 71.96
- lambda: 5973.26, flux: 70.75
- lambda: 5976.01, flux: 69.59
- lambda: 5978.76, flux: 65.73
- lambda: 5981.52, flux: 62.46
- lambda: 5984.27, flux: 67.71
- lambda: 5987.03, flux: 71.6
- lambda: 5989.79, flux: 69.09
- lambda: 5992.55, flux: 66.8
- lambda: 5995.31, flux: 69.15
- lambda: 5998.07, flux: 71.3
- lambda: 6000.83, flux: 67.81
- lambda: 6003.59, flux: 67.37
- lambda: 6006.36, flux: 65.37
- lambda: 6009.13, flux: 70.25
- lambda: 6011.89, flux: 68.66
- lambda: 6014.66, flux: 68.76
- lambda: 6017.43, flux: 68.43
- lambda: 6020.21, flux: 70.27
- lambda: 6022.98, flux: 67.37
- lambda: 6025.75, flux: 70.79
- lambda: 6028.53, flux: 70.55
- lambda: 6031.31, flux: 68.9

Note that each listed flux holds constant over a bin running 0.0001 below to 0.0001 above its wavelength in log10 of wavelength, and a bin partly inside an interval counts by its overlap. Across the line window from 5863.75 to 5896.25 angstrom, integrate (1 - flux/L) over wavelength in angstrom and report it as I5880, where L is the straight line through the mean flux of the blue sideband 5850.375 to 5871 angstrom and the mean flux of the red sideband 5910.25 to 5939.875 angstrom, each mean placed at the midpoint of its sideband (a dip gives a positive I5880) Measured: 2.02 angstrom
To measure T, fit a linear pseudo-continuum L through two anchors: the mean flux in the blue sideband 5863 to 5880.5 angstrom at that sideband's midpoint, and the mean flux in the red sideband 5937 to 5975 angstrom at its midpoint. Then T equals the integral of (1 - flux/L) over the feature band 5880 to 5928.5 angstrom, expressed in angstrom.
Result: 4.8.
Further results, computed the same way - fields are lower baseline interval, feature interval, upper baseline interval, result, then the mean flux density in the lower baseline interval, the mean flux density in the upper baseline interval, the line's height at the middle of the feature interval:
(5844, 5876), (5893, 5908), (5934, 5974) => 2.05 angstrom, 69.8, 69.5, 69.7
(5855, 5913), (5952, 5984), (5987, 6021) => -0.79 angstrom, 64.6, 68.7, 67.5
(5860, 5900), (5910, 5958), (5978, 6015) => -1.79 angstrom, 63.8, 68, 65.8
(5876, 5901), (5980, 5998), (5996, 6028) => -0.24 angstrom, 59.7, 68.8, 67.1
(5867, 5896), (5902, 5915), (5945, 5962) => -0.25 angstrom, 63.7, 69.4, 65.9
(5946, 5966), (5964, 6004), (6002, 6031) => 0.28 angstrom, 69.7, 68.8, 69.3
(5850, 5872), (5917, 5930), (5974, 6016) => 0.24 angstrom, 69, 68.2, 68.6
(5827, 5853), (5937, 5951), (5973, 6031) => 0.25 angstrom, 72.1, 68.5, 69.8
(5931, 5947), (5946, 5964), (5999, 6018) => -0.43 angstrom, 68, 68.2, 68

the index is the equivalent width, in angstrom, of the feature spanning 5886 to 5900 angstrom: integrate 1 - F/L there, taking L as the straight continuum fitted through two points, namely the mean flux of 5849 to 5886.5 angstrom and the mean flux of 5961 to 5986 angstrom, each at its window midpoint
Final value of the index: 2.7 angstrom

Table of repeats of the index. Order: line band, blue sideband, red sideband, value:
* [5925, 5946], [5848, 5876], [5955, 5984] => 0.48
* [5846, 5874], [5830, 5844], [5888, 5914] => -0.61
